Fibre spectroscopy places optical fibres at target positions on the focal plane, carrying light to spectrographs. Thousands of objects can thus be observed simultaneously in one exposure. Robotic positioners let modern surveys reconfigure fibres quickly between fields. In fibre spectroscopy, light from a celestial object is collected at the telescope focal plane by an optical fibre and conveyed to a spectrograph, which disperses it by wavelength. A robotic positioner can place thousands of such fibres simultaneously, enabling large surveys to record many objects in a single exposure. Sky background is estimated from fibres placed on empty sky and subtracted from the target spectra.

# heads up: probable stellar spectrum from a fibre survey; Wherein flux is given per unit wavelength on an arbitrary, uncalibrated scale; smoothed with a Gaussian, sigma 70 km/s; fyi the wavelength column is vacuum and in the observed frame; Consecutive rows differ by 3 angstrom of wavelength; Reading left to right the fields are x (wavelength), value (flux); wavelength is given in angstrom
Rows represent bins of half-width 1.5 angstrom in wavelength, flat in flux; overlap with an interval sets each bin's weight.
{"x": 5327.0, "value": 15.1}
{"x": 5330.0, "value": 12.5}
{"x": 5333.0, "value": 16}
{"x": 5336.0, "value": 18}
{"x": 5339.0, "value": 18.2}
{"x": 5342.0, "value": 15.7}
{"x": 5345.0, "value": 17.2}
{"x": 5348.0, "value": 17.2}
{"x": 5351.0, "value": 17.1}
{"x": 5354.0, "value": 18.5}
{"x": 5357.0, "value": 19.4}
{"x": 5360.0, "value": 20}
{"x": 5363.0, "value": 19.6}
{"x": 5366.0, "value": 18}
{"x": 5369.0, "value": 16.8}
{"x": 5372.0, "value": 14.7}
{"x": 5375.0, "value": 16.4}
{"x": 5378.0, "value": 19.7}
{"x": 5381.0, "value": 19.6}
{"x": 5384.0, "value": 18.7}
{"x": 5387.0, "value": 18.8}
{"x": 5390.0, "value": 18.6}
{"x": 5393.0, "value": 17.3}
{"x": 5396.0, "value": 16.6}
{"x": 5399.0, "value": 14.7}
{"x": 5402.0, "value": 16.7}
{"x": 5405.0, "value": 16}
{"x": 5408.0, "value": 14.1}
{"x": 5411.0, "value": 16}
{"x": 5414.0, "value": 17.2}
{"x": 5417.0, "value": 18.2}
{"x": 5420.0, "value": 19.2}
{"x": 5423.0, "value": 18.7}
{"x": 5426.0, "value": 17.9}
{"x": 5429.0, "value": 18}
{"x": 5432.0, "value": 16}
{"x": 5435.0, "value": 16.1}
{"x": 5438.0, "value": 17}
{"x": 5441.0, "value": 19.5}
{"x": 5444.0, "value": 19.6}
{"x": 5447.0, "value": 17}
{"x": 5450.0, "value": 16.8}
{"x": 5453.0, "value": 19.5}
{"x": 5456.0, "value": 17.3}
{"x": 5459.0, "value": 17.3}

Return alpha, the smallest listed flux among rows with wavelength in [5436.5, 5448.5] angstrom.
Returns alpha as 17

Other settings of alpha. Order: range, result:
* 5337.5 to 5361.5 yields 15.7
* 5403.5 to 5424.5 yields 14.1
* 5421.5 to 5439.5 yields 16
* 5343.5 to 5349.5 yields 17.2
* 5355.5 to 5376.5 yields 14.7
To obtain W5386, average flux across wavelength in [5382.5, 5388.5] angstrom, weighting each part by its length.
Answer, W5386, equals 18.8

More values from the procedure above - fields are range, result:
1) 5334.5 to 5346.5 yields 17.3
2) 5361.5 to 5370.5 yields 18.1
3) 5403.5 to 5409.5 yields 15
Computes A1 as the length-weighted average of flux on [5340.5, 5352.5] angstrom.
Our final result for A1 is 16.8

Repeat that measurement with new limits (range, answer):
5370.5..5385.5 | 17.8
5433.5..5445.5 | 18.1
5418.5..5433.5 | 18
